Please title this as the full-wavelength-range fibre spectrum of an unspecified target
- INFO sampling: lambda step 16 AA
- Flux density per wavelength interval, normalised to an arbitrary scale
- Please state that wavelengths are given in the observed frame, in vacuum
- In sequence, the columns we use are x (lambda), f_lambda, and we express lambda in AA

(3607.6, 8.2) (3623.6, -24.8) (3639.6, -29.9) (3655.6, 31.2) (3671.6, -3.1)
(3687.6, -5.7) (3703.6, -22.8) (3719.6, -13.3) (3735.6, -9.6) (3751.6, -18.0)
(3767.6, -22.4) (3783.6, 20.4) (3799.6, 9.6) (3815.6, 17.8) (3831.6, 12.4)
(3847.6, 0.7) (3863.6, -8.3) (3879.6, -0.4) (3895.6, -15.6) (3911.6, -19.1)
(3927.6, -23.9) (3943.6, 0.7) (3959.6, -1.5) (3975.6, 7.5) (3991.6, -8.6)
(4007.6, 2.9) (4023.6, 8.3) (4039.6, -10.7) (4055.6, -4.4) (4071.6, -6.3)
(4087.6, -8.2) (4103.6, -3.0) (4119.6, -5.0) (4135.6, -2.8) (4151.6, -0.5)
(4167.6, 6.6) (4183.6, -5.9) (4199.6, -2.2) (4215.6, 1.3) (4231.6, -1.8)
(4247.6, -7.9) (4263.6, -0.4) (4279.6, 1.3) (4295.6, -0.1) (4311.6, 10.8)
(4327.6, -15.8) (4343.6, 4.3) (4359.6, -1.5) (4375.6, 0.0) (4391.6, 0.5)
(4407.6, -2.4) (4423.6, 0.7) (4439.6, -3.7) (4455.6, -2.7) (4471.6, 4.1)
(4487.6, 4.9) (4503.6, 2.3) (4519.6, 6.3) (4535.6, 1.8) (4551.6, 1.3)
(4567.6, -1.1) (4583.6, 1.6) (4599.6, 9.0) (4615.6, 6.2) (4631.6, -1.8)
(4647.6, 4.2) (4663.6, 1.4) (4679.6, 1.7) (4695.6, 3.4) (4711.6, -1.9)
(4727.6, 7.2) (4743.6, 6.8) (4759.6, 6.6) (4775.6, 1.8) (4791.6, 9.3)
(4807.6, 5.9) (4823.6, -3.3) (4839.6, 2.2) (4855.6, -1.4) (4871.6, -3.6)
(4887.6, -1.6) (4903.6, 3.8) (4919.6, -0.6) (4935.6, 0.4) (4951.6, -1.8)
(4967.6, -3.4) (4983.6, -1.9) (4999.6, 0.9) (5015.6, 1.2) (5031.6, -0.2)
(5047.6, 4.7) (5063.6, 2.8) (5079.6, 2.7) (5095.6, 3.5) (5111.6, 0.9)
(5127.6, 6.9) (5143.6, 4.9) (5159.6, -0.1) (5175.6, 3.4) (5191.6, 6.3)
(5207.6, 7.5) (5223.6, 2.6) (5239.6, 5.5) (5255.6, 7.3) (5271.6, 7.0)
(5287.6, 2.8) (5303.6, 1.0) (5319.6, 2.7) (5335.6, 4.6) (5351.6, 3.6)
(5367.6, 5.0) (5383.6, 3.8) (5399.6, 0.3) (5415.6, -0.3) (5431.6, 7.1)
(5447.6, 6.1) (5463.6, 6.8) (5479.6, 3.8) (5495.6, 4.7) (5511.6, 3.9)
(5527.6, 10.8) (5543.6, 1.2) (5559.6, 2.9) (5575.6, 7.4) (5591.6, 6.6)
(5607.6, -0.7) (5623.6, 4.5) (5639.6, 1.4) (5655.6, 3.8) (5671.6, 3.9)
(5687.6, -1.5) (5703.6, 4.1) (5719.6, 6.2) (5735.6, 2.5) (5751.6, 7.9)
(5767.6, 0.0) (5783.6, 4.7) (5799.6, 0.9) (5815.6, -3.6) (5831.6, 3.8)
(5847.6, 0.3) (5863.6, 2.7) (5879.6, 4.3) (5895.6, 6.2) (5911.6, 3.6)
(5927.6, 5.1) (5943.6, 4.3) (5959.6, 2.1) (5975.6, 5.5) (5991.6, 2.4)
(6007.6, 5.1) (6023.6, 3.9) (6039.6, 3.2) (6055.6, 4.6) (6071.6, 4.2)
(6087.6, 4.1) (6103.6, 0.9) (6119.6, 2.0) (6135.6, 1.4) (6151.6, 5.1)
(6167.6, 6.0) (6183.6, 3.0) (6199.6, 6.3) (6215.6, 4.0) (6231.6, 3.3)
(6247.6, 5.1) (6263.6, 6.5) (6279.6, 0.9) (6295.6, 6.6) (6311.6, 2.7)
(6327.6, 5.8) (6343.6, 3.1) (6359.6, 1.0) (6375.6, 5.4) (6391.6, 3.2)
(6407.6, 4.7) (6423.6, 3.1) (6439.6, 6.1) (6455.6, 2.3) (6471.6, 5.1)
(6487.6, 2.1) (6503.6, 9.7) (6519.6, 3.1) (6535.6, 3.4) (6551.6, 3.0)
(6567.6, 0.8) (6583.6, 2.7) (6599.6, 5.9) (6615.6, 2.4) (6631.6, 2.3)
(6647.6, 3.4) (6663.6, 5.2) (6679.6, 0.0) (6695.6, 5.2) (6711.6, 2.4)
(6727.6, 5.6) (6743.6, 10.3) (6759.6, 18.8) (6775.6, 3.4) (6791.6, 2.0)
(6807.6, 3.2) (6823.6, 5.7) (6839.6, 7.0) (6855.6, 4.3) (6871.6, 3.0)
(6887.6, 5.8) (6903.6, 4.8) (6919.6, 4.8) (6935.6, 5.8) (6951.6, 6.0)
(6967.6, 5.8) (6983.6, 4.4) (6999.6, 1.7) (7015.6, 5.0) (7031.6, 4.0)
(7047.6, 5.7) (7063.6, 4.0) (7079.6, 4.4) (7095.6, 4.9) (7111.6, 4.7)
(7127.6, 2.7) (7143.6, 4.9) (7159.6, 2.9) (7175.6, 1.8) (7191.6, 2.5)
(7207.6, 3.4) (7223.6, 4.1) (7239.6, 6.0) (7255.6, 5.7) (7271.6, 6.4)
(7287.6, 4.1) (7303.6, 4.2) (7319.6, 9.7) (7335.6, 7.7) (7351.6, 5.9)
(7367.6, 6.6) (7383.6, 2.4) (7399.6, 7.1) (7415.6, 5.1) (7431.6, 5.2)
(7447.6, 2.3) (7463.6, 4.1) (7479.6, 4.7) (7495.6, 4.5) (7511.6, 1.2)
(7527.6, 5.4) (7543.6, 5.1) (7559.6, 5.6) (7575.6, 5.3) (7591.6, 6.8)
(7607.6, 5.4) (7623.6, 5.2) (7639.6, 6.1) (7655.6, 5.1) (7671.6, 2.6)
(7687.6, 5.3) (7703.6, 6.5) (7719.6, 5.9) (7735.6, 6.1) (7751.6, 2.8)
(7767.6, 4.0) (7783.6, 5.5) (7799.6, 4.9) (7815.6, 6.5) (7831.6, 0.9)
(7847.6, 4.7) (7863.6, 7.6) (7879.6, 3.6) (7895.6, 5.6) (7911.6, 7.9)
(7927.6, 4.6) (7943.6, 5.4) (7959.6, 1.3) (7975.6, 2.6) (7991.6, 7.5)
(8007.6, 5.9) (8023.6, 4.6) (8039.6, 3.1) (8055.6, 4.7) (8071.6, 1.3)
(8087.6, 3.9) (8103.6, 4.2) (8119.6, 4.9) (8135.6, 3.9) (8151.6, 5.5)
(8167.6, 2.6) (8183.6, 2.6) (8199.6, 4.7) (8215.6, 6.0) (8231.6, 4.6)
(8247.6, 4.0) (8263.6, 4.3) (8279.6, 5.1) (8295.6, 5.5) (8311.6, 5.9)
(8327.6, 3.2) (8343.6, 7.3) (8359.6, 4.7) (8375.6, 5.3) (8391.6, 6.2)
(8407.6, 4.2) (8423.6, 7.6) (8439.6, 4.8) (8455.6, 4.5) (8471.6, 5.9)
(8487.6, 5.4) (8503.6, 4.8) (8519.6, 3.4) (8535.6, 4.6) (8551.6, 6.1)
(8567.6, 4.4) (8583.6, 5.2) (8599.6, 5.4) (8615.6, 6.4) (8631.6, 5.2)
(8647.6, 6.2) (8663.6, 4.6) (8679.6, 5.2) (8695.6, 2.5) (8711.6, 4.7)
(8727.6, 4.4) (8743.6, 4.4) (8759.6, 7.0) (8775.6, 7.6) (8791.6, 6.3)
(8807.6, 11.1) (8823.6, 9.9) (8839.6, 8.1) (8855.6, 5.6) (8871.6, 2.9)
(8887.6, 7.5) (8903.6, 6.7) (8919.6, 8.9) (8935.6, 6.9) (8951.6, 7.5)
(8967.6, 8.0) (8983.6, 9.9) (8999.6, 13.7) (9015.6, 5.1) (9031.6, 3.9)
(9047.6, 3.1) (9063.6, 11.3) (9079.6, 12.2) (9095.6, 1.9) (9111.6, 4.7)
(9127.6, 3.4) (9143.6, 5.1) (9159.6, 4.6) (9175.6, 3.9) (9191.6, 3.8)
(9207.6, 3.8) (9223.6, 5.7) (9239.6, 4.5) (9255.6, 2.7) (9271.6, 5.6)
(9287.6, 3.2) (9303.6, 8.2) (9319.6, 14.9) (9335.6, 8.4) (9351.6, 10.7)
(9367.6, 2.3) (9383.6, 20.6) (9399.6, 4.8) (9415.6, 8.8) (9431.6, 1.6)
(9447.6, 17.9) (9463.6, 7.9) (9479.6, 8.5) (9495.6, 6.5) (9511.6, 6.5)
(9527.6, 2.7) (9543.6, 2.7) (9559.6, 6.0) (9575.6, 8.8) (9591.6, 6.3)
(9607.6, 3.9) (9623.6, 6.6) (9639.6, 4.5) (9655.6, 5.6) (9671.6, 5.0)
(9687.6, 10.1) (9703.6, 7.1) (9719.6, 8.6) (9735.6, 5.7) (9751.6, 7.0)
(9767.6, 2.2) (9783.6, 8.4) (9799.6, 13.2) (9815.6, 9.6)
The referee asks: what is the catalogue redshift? 0.81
